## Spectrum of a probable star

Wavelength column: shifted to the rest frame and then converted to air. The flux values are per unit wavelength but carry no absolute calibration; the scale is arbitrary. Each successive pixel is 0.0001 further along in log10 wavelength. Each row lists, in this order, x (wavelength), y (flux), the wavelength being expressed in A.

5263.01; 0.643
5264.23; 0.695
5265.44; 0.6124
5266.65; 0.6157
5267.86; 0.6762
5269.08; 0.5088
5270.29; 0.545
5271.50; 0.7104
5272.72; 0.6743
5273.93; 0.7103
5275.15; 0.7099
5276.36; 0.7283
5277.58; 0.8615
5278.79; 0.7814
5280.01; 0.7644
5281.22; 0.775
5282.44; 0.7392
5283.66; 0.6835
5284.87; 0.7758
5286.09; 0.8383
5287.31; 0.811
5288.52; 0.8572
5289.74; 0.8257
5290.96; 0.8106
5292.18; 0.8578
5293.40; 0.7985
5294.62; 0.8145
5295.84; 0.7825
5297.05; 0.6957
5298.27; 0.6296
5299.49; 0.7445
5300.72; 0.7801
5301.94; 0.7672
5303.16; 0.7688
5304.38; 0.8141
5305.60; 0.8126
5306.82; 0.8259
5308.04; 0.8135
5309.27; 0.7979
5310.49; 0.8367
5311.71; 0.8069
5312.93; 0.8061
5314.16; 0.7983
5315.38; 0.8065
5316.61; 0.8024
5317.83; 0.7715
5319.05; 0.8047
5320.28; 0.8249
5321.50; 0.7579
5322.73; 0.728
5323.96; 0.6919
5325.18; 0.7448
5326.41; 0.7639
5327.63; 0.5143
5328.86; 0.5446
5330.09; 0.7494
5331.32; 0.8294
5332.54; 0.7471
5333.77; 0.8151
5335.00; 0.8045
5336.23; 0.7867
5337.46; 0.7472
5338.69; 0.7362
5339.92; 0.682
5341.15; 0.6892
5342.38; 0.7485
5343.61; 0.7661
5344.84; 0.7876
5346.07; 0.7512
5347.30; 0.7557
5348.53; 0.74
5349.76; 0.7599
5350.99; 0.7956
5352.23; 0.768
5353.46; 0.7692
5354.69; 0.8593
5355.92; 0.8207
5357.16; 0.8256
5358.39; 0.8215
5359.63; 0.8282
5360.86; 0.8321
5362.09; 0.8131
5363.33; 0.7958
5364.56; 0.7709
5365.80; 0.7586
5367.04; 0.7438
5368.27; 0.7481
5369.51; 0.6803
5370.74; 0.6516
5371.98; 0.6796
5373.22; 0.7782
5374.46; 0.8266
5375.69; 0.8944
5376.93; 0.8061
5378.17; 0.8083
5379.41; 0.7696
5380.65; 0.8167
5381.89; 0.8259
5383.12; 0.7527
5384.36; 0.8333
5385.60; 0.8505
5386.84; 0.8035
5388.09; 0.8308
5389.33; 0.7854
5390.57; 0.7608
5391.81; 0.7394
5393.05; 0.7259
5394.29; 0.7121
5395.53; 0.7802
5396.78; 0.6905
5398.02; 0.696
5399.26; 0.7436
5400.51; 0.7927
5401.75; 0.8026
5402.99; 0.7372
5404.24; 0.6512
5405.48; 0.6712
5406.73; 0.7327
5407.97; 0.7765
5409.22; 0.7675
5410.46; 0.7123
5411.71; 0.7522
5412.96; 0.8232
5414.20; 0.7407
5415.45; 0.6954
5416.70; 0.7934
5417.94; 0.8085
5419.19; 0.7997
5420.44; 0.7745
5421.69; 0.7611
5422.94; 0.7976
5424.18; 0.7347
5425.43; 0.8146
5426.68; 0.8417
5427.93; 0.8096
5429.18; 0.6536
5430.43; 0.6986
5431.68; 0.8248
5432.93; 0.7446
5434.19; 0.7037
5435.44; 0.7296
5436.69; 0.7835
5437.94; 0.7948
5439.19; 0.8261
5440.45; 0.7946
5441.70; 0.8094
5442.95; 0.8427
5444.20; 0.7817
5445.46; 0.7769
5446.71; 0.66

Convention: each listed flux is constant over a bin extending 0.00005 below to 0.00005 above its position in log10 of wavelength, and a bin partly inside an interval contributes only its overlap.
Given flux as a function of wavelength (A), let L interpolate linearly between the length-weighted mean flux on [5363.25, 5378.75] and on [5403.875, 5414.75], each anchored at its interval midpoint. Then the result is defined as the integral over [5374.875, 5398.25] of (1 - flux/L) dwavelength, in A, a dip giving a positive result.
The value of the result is -1.0 A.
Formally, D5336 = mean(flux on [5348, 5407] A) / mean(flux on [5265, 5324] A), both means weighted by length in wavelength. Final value 1.0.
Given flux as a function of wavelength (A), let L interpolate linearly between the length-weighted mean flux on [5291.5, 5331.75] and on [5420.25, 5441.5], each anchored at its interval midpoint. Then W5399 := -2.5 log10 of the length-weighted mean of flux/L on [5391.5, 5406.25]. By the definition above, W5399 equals 0.06 mag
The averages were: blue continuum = 0.766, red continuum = 0.771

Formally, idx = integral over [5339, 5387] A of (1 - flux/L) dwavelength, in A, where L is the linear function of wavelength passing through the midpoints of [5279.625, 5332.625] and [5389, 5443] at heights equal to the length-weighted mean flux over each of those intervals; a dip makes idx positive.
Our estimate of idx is -0.9 A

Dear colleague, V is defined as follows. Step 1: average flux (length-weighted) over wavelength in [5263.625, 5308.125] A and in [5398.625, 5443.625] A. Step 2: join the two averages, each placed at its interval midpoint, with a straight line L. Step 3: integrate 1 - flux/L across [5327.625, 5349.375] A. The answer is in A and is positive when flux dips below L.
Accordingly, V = 0.40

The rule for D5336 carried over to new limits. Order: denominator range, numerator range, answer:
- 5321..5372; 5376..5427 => 1.02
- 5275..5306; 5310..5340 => 0.97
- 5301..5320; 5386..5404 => 0.94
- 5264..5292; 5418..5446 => 1.07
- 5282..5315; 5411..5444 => 0.98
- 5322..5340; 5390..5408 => 1.01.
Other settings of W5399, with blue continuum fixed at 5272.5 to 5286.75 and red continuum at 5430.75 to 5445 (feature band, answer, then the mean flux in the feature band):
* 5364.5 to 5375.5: 0.04 mag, 0.742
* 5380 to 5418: 0.02 mag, 0.761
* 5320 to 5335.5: 0.05 mag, 0.73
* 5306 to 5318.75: -0.06 mag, 0.807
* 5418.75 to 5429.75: 0.01 mag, 0.777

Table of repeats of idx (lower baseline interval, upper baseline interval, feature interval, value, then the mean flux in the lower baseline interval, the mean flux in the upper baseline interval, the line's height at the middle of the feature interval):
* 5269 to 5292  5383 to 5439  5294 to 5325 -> -1.1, 0.75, 0.761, 0.753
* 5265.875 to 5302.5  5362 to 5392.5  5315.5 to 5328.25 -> 0.2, 0.742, 0.78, 0.757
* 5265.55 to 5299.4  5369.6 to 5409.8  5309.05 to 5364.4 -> -1.3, 0.738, 0.764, 0.752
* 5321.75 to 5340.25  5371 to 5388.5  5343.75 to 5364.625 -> -0.9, 0.727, 0.802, 0.762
